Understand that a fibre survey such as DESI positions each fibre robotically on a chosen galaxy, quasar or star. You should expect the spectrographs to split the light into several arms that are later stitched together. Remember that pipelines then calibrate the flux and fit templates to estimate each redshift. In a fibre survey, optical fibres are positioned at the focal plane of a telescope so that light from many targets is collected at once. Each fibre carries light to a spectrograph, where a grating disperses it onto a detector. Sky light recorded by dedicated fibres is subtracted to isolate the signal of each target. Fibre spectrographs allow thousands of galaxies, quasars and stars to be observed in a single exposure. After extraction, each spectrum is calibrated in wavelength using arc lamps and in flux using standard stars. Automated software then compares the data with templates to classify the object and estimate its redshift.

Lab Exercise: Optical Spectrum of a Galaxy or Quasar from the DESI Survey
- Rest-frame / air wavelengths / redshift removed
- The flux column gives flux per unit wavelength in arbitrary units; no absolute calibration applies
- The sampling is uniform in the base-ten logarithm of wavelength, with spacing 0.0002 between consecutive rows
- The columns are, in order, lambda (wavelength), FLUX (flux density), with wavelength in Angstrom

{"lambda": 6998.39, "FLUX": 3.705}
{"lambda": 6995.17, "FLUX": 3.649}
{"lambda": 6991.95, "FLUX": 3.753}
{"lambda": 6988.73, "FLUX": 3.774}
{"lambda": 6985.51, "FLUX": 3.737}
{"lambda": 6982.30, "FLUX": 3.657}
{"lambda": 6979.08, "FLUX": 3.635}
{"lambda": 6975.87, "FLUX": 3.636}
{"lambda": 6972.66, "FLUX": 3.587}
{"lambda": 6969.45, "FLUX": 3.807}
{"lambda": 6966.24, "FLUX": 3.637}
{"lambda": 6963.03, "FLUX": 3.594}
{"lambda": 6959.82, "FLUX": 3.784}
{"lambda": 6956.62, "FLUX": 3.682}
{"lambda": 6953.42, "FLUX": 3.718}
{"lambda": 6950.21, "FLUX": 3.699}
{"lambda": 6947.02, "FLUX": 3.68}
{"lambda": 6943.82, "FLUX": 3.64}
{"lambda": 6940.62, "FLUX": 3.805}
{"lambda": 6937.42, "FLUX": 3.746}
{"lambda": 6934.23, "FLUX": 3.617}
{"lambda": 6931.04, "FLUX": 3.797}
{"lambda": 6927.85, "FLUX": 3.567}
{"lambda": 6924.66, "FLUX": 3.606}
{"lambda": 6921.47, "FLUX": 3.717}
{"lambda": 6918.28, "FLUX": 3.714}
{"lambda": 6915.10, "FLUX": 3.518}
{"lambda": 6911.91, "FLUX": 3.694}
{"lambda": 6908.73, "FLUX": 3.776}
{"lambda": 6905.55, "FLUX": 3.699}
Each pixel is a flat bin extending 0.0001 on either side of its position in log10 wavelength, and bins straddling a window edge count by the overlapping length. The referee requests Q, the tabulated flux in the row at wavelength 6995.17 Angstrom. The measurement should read 3.649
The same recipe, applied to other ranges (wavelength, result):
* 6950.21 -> 3.699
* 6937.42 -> 3.746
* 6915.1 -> 3.518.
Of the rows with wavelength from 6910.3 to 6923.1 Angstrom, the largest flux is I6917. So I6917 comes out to 3.717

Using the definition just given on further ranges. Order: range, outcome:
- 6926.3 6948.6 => 3.805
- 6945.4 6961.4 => 3.784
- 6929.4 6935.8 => 3.797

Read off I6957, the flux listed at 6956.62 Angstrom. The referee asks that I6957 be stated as 3.682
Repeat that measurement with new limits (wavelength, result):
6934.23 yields 3.617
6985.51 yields 3.737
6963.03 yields 3.594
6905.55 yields 3.699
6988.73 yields 3.774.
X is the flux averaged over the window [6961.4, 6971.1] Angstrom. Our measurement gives 3.68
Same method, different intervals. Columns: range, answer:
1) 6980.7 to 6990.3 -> 3.72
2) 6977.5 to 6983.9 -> 3.64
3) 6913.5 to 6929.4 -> 3.62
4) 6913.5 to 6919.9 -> 3.61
